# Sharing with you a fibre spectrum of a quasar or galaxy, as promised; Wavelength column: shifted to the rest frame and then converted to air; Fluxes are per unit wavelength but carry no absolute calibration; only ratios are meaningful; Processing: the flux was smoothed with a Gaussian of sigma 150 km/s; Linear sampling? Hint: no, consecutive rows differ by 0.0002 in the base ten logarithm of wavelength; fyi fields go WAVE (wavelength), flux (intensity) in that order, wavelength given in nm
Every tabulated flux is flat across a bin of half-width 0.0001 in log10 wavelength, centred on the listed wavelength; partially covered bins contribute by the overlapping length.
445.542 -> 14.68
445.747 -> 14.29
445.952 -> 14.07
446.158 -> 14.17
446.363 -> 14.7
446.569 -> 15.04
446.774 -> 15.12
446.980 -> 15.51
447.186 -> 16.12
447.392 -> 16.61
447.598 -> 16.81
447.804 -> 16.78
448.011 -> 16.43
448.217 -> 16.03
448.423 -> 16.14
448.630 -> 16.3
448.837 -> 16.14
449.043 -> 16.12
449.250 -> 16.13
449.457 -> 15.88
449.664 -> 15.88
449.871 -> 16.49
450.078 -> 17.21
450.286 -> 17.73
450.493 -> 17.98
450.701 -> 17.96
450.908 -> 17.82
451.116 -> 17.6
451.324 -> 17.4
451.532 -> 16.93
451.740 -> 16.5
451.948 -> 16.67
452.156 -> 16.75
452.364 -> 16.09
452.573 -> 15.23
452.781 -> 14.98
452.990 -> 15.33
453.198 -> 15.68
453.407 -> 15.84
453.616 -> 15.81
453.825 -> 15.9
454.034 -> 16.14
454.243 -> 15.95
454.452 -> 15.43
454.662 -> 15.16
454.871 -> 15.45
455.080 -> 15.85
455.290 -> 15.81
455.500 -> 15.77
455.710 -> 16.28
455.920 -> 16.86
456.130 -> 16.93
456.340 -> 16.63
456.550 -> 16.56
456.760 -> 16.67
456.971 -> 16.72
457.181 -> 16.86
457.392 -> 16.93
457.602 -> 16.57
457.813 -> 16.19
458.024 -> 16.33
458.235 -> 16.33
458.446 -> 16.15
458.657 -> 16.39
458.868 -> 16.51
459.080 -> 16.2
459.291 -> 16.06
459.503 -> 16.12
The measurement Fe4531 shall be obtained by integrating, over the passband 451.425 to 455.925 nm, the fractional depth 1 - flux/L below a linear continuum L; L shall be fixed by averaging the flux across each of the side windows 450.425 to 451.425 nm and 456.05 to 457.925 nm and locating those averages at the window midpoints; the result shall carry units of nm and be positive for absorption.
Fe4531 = 0.351 nm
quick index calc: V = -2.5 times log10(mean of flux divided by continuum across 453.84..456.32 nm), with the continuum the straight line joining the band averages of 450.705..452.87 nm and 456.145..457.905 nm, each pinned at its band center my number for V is 0.05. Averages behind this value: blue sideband 16.7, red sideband 16.7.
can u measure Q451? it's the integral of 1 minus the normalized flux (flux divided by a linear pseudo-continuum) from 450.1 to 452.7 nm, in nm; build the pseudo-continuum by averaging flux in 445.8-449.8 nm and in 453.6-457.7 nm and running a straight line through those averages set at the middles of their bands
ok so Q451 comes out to -0.17 nm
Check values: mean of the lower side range 15.8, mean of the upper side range 16.2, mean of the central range 17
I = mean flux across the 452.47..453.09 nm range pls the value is 15.2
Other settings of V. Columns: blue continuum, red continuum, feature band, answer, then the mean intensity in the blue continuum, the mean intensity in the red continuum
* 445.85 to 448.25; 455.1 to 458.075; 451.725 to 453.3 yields 0.02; 15.6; 16.5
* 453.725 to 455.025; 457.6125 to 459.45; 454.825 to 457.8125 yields -0.03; 15.7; 16.3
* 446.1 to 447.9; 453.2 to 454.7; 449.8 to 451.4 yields -0.12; 15.7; 15.8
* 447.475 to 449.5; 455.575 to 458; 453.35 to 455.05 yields 0.05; 16.3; 16.6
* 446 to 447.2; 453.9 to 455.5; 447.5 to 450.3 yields -0.08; 15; 15.7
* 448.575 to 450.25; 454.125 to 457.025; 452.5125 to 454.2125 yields 0.04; 16.3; 16.1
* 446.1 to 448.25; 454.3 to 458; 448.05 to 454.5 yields -0.03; 15.8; 16.3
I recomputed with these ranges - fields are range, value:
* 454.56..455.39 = 15.6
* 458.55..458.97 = 16.5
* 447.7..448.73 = 16.3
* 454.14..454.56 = 15.7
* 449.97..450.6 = 17.6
